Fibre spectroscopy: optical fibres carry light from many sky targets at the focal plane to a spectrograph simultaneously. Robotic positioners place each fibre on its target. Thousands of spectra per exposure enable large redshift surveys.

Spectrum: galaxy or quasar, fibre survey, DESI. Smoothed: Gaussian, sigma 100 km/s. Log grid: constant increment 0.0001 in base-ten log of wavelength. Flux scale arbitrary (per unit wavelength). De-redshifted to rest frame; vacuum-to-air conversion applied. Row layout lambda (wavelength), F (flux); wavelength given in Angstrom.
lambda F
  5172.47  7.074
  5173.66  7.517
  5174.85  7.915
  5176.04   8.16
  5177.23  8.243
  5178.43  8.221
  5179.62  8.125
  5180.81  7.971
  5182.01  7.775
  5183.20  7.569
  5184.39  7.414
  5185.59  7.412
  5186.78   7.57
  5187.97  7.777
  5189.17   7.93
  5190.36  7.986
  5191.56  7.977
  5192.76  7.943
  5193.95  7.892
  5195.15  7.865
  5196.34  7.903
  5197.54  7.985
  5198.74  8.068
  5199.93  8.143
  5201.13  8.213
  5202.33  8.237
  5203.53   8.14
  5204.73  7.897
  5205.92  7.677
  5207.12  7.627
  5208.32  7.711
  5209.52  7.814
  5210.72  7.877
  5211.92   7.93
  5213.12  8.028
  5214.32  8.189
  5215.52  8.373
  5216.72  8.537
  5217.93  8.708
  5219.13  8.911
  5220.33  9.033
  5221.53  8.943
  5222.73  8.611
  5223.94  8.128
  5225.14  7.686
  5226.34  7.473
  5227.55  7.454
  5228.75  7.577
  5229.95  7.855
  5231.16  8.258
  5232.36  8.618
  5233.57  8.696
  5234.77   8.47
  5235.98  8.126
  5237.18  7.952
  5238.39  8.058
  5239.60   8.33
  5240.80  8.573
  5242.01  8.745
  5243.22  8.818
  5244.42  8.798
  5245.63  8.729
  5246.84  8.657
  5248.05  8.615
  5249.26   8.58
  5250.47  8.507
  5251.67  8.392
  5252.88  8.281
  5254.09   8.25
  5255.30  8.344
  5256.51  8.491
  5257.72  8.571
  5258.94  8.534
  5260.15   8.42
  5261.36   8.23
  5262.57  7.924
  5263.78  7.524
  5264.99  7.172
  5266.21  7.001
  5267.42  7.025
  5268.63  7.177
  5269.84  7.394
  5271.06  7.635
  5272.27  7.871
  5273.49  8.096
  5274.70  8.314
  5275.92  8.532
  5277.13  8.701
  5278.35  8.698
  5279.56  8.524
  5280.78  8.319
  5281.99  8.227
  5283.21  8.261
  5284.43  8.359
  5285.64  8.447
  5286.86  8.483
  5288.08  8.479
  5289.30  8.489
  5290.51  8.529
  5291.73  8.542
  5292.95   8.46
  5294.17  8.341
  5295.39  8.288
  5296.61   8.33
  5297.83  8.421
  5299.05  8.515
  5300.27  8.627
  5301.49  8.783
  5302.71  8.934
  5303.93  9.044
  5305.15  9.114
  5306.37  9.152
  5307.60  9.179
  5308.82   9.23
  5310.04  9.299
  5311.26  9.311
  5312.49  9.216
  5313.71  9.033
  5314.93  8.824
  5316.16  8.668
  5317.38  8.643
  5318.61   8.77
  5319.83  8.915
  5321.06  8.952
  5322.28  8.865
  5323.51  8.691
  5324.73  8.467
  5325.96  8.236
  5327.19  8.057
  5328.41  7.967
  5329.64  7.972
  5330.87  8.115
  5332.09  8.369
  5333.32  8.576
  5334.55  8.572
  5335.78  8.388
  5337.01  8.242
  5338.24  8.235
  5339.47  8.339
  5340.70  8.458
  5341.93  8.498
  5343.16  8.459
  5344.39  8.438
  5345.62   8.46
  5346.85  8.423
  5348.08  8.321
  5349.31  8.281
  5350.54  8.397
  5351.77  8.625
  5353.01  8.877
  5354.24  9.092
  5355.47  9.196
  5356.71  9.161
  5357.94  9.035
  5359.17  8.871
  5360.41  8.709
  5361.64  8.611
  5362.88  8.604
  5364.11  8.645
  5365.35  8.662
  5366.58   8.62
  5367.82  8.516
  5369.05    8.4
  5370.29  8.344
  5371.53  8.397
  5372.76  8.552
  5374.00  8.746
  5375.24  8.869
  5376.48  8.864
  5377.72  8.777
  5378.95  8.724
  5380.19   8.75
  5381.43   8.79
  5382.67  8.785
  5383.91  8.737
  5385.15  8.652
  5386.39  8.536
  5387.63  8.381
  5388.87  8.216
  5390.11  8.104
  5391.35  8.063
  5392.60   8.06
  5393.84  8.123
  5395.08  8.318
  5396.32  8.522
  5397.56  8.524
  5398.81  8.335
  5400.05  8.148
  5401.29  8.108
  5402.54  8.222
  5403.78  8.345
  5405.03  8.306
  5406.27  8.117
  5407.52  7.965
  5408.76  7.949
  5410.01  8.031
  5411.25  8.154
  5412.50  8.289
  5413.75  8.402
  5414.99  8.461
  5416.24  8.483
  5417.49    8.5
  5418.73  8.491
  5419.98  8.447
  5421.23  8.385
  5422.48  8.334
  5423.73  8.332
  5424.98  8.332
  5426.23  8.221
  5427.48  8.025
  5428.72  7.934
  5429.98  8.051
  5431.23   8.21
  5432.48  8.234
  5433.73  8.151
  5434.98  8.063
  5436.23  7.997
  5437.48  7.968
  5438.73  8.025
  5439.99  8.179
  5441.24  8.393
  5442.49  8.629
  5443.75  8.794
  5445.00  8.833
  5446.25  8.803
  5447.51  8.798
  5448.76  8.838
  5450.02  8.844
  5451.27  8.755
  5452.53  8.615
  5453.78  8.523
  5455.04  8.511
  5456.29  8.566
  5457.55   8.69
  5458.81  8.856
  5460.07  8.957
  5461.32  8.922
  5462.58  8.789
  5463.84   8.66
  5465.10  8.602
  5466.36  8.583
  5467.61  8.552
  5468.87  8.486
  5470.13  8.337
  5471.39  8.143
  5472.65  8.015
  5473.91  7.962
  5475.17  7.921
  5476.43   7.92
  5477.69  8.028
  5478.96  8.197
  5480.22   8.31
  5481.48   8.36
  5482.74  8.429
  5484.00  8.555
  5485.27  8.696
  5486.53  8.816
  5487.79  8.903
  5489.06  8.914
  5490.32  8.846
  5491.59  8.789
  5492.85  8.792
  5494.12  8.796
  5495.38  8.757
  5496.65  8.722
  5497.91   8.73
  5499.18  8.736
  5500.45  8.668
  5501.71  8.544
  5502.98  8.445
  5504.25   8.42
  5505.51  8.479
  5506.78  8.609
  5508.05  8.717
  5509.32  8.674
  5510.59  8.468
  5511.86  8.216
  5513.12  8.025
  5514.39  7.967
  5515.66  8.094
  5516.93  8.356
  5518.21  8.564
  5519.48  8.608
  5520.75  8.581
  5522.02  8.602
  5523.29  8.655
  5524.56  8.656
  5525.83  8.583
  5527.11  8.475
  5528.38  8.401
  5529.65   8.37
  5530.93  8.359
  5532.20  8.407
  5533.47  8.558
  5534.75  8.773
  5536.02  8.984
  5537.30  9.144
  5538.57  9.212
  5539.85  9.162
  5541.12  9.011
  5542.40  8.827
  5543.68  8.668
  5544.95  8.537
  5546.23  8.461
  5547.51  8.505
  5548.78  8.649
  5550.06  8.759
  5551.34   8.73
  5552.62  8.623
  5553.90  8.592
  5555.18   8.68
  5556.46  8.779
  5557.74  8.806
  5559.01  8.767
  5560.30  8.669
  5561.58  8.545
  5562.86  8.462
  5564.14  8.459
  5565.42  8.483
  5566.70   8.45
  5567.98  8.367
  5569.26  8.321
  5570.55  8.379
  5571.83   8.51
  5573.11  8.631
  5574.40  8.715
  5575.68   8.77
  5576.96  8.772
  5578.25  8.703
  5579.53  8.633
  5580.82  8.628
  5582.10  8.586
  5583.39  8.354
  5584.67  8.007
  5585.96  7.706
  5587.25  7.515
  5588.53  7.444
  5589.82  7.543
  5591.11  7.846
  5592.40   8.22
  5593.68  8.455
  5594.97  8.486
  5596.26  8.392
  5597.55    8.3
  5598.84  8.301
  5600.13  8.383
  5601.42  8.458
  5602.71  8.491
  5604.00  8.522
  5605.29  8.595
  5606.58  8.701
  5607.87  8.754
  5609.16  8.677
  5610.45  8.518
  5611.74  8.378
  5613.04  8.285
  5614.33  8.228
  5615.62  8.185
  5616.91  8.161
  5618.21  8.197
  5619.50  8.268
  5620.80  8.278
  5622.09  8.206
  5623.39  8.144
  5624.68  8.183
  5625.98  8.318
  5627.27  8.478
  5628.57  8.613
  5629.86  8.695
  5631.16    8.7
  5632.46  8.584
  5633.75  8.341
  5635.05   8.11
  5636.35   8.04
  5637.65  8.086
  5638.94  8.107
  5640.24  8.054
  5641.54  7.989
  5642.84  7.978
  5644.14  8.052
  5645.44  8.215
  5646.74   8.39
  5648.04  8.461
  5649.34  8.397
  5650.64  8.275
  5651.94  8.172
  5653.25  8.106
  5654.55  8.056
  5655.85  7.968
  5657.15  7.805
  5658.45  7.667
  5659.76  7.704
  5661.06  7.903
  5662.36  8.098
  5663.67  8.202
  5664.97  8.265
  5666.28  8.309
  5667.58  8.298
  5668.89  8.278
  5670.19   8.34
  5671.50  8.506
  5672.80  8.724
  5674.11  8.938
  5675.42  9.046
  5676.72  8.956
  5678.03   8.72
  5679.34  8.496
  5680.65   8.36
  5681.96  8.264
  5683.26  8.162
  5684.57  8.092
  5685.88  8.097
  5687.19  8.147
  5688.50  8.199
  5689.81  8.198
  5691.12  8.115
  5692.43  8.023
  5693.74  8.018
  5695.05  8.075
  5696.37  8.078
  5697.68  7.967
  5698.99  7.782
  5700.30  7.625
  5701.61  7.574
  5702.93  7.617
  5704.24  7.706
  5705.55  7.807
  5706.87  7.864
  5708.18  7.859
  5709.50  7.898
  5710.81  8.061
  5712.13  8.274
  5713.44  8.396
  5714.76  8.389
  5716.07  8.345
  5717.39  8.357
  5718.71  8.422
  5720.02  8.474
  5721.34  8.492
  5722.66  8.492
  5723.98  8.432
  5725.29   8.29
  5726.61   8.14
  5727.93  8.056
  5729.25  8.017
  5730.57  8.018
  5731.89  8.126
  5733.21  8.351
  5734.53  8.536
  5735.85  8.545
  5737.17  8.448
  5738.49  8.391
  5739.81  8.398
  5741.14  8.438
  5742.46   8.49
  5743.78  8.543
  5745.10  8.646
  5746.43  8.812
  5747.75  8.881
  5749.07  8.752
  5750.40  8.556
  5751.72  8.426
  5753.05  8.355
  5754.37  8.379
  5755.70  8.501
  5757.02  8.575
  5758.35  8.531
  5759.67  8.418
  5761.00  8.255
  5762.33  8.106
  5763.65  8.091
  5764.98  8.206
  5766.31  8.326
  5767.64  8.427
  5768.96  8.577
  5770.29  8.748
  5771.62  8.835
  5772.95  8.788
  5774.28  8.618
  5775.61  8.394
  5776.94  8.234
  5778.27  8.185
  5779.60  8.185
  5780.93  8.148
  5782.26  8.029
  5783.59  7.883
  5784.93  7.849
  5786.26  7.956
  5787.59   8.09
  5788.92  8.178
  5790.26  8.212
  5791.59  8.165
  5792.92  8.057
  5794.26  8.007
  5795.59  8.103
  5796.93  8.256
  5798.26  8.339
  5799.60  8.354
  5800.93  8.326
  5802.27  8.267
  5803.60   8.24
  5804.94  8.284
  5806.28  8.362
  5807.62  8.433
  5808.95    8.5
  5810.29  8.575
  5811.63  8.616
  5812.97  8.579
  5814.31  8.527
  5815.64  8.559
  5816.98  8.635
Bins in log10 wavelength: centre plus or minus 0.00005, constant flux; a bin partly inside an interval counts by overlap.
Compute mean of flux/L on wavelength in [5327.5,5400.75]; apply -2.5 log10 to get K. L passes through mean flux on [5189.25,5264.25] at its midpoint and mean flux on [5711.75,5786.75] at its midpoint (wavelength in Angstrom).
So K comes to -0.03 mag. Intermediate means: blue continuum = 8.22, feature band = 8.51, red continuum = 8.38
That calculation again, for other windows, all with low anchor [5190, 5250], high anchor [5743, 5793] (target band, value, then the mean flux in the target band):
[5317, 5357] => -0.03 mag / 8.51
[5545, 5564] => -0.04 mag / 8.63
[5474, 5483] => 0.02 mag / 8.14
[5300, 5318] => -0.10 mag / 9.01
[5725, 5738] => 0.01 mag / 8.25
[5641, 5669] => 0.03 mag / 8.11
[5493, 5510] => -0.04 mag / 8.64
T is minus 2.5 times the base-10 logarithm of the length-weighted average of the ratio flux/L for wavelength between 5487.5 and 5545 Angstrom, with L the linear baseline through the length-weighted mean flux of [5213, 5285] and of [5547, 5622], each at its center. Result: -0.03 mag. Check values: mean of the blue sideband 8.24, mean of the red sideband 8.42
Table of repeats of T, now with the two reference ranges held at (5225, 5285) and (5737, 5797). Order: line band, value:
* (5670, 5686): -0.027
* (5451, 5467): -0.057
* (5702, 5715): 0.050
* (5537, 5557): -0.062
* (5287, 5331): -0.062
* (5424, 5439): 0.017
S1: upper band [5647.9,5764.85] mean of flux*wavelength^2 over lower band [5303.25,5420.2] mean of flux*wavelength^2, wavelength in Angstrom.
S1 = 1.1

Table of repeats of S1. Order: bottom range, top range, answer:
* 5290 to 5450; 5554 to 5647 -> 1.07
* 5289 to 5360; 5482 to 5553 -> 1.07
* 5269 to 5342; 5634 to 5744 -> 1.11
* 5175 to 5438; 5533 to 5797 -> 1.14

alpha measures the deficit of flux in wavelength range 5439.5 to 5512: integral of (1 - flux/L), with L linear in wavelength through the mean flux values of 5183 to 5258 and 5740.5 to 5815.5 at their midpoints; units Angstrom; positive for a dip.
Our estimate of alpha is -2.7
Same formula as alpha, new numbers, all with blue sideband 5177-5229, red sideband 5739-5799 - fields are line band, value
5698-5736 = 0.88 Angstrom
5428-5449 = -0.47 Angstrom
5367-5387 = -1.32 Angstrom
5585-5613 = -0.06 Angstrom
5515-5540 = -1.24 Angstrom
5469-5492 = -0.60 Angstrom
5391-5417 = -0.33 Angstrom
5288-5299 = -0.50 Angstrom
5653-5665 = 0.48 Angstrom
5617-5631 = -0.13 Angstrom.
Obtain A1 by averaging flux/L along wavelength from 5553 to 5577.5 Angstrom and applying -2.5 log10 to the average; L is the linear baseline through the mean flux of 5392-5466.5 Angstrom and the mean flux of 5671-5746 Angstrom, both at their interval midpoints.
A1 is -0.03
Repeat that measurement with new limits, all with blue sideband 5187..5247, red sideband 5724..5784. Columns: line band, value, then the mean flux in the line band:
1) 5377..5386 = -0.06 mag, 8.74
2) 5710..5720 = 0.01 mag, 8.33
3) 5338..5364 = -0.05 mag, 8.63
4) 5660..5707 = 0.02 mag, 8.19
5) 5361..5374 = -0.04 mag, 8.55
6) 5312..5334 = -0.05 mag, 8.57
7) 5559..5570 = -0.02 mag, 8.48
